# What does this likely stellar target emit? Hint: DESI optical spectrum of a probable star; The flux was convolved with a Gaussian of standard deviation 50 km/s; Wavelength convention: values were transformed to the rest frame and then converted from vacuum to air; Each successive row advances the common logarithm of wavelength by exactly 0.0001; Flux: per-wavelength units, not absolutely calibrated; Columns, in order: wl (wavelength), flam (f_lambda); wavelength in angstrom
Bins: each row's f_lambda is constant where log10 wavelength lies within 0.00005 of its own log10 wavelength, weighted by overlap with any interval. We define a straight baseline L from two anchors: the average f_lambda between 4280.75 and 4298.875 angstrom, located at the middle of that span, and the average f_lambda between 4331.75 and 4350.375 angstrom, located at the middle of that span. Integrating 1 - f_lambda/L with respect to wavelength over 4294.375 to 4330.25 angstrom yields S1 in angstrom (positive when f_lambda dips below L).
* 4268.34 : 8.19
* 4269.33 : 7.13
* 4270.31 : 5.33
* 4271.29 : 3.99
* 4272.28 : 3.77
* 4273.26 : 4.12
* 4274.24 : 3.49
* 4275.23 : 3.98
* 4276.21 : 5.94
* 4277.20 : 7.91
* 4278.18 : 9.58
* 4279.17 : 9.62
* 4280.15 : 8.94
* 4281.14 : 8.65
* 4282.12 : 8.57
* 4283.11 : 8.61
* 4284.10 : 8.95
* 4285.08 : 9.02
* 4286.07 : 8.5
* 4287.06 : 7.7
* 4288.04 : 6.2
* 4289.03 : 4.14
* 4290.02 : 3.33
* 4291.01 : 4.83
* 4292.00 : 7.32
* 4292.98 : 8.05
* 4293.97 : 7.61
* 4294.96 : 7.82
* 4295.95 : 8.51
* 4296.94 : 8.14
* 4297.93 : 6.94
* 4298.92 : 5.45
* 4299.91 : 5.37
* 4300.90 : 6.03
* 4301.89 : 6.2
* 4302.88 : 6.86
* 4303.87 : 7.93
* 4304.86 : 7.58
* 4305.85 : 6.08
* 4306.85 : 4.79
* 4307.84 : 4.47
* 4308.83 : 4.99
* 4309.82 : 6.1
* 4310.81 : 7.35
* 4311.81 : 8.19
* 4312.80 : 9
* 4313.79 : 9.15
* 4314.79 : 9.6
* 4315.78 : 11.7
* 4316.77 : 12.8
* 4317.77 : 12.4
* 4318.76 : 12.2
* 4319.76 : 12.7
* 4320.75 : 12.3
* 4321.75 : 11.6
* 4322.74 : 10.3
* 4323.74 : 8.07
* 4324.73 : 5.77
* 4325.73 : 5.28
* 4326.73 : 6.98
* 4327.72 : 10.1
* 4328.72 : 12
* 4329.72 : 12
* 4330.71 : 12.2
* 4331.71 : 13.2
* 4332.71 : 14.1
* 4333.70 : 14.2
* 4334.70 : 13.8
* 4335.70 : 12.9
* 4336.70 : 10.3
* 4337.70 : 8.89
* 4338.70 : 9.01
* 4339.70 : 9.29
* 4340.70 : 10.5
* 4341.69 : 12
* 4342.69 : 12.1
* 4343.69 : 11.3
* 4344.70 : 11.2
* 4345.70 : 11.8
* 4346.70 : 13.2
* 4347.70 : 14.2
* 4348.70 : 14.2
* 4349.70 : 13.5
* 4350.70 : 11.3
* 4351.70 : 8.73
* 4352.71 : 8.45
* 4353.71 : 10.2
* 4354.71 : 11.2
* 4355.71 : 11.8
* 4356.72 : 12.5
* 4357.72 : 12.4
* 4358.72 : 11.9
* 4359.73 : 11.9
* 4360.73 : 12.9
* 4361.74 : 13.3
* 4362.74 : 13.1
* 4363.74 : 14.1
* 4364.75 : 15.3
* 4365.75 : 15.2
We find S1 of 3.96 angstrom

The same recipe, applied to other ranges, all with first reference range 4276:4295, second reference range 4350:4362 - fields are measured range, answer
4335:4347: -0.54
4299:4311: 3.53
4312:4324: -2.11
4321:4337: -1.41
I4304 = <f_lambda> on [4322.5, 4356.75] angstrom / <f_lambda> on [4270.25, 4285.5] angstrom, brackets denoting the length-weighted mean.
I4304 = 1.6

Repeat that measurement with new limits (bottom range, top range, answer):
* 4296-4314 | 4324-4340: 1.58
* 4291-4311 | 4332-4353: 1.77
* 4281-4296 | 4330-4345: 1.60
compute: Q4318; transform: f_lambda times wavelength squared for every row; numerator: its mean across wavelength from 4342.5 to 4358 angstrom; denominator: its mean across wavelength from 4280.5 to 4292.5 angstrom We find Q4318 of 1.7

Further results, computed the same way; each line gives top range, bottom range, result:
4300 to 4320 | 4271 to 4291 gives 1.23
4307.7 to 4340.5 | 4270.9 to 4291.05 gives 1.54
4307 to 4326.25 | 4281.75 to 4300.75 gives 1.30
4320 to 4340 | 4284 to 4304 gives 1.58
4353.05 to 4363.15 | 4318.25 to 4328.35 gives 1.28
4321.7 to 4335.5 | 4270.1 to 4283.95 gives 1.64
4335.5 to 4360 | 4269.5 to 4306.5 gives 1.72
